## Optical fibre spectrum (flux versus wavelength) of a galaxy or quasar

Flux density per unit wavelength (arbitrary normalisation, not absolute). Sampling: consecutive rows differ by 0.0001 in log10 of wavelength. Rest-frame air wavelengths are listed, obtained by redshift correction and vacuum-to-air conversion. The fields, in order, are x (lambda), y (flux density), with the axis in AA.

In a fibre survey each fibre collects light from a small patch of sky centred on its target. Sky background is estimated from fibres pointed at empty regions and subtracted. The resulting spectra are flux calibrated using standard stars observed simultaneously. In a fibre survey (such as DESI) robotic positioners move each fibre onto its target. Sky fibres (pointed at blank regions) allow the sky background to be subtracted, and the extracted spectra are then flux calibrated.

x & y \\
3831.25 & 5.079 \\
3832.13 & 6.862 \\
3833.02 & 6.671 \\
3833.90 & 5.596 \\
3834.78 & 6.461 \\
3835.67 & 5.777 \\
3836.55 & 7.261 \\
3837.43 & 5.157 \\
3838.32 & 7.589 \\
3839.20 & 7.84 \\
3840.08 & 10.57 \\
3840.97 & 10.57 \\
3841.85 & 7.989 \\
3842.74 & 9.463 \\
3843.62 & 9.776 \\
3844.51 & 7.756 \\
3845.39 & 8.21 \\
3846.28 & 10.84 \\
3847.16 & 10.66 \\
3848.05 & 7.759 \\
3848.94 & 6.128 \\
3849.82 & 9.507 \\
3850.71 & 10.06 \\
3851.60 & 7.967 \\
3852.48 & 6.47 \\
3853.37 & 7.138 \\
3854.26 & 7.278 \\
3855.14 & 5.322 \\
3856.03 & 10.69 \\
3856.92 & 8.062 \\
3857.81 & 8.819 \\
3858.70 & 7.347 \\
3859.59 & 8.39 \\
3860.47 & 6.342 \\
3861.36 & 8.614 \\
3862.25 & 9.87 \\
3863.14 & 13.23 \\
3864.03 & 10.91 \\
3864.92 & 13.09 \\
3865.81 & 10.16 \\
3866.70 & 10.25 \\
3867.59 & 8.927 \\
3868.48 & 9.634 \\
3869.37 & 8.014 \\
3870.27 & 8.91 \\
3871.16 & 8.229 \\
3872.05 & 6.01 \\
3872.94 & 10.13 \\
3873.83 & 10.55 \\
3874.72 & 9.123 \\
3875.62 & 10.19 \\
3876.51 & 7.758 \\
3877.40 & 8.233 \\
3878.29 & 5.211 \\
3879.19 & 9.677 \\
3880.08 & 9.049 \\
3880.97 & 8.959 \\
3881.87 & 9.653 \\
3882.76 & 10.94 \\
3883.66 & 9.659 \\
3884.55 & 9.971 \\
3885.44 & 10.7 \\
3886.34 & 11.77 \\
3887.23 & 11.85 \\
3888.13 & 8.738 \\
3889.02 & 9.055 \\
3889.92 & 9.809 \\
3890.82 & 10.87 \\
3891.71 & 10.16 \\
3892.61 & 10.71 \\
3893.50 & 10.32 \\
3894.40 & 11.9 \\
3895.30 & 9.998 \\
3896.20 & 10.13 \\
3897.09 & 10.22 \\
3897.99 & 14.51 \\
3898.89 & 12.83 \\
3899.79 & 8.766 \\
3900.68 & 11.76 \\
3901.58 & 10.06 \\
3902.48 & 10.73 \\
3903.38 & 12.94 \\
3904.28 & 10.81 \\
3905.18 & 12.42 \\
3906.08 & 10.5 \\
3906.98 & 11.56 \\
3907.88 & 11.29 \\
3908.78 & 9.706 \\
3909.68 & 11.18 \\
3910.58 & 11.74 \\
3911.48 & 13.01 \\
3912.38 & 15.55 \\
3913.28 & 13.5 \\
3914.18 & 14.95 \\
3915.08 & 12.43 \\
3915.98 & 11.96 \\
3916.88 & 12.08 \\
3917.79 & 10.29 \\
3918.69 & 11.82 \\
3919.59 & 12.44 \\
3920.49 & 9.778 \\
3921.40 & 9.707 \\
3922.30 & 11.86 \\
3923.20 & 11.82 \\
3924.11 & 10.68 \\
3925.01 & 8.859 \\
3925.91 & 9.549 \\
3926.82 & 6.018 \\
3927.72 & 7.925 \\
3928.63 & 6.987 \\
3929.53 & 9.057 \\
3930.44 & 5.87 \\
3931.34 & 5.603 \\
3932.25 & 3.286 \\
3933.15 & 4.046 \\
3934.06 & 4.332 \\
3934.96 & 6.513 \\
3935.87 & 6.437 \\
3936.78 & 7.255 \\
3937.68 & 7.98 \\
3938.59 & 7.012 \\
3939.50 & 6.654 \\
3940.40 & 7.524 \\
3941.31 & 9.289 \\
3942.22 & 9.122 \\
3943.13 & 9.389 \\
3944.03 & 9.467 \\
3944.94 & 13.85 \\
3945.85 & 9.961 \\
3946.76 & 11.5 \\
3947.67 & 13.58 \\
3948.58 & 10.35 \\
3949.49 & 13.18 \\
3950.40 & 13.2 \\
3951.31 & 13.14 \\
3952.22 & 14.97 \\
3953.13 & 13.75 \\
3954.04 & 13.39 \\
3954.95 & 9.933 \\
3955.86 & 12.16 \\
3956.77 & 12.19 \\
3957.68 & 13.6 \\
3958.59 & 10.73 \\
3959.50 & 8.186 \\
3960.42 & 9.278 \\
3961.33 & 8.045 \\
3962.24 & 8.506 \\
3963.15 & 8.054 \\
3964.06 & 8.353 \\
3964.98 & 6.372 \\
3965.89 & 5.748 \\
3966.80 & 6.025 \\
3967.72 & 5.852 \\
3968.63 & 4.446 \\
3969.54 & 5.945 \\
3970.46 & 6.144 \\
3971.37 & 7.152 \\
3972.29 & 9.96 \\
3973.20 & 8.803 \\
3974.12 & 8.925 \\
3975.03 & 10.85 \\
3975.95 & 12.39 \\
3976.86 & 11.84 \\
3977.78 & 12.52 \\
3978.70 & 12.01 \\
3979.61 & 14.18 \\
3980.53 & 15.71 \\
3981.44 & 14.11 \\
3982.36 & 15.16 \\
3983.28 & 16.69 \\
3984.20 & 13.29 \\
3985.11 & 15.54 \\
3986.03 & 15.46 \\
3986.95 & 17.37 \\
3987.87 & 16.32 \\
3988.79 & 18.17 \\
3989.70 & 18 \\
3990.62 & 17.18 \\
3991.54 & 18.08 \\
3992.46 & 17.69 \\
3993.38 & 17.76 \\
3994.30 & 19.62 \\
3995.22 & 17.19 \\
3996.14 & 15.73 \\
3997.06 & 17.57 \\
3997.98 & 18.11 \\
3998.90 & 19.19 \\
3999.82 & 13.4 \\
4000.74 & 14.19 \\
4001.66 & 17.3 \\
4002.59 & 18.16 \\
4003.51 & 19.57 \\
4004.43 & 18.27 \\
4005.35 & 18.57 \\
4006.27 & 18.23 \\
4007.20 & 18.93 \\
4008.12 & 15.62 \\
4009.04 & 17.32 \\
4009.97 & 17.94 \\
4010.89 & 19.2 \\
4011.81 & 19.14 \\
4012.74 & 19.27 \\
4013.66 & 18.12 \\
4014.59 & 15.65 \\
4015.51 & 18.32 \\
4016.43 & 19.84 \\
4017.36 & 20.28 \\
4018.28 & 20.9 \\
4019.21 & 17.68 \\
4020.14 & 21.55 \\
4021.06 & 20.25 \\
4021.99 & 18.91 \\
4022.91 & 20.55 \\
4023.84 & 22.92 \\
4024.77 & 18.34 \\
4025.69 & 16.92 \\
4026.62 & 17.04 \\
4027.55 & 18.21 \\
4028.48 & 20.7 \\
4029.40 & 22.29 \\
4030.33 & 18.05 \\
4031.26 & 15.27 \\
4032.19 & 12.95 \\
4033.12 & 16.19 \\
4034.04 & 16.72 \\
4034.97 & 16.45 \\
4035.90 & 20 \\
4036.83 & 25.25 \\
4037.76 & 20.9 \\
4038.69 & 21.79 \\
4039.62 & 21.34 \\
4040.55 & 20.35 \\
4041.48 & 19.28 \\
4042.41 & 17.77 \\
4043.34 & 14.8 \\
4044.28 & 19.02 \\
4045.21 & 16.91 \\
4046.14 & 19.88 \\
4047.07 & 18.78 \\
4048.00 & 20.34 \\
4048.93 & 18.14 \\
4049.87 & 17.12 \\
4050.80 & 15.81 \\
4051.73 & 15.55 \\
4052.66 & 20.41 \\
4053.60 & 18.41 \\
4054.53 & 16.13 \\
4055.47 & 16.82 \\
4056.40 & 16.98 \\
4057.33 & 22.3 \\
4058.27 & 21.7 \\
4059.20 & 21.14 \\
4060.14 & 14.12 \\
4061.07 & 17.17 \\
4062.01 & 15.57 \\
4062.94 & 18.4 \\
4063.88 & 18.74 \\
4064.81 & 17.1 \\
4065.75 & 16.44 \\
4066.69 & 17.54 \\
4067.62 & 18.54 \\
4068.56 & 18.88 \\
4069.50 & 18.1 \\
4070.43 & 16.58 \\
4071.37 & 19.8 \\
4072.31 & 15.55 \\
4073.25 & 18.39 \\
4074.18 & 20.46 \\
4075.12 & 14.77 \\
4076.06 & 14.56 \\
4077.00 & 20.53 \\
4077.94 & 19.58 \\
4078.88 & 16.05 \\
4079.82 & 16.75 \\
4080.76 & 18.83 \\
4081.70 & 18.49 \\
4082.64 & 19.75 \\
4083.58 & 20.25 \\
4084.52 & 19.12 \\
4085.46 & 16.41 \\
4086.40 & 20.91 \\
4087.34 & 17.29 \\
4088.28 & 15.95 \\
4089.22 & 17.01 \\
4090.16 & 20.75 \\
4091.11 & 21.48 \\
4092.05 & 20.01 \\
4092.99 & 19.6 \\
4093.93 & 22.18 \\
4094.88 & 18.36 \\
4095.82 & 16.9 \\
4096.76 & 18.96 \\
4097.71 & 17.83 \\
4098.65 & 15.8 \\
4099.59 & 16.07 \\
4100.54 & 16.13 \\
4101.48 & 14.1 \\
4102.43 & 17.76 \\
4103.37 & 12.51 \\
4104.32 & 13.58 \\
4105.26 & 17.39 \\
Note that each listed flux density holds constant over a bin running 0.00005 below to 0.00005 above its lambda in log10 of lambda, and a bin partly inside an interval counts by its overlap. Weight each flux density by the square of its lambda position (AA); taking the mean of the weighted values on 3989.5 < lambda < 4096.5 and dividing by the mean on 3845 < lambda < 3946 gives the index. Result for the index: 2.1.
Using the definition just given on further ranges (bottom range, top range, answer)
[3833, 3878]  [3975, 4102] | 2.28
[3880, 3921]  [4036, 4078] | 1.78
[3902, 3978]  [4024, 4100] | 1.98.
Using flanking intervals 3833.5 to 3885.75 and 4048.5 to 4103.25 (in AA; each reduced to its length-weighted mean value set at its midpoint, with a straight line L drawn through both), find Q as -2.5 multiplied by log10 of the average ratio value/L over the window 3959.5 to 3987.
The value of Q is 0.30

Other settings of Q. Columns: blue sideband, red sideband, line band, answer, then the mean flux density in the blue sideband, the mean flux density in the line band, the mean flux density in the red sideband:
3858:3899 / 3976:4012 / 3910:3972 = 0.36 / 9.77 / 9.55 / 16.6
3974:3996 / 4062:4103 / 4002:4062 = -0.12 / 15.4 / 18.6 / 18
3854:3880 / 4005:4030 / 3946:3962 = 0.24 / 8.94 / 11.8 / 19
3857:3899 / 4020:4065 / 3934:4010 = 0.19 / 9.74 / 12.5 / 18.6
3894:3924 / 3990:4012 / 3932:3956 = 0.40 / 11.6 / 9.7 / 17.6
